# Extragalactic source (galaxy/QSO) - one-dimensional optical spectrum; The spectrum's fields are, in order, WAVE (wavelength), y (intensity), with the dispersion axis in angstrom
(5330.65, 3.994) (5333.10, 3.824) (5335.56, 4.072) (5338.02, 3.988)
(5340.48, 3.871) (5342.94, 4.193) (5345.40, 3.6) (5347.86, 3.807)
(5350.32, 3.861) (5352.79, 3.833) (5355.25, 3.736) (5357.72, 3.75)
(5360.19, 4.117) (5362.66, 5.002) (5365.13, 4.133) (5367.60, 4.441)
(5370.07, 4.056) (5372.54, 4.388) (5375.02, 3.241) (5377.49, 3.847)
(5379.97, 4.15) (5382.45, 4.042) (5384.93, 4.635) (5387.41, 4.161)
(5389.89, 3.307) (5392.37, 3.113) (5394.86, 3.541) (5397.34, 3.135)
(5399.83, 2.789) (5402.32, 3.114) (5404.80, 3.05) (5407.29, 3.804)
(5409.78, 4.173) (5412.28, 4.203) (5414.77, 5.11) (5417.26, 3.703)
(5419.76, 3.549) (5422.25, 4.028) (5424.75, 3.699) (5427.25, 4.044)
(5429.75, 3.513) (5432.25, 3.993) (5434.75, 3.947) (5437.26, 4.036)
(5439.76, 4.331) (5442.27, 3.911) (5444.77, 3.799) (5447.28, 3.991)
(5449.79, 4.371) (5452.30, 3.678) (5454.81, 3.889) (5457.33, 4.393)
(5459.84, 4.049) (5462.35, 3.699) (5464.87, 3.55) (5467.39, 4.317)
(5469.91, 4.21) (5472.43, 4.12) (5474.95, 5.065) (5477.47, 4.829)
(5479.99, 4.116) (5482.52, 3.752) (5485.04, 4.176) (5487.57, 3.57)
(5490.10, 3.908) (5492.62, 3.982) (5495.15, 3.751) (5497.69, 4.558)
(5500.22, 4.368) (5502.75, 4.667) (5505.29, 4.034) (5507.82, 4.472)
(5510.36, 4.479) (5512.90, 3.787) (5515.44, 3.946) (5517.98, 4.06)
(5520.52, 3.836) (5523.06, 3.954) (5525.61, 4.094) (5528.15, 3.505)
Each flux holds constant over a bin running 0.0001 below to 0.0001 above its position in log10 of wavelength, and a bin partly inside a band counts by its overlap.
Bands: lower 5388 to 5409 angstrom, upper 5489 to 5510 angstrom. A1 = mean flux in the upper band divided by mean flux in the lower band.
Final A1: 1.29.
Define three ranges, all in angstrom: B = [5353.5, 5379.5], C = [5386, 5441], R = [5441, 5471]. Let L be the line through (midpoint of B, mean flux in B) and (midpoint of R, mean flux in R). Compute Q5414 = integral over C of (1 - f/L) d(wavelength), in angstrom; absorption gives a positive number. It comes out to 3.8 angstrom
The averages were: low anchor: 4.07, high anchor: 3.99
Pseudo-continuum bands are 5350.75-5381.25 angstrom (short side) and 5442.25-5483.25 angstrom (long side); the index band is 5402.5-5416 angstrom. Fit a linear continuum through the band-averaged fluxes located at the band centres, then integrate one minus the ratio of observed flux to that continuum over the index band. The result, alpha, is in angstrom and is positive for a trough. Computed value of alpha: 0.29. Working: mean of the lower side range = 4.05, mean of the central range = 3.99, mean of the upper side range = 4.11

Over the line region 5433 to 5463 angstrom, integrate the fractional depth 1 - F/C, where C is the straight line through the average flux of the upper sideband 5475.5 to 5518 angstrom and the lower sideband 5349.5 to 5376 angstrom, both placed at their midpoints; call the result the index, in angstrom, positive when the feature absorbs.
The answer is 0.8 angstrom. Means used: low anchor 4.06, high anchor 4.16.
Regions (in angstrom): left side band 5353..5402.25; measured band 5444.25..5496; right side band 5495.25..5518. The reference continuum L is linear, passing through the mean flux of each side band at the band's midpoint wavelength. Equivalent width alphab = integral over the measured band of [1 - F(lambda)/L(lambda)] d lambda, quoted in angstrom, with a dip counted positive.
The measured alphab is 0.89 angstrom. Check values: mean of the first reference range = 3.85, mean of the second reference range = 4.25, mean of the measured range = 4.06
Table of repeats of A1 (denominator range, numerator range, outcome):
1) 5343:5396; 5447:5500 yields 1.04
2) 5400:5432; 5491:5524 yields 1.09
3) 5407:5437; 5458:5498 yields 1.03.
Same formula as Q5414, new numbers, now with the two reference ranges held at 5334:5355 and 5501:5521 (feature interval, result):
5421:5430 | 0.4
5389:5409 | 3.7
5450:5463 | 0.3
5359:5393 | -1.0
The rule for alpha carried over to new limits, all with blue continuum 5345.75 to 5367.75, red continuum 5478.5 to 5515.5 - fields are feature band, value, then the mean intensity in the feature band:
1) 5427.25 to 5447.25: 0.7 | 3.94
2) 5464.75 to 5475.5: -0.5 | 4.27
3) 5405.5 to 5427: 0.3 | 4.01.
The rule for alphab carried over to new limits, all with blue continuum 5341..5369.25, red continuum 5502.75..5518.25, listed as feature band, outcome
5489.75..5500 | 0.2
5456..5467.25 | 0.5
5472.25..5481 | -0.9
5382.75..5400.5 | 2.2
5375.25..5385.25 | 0.1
